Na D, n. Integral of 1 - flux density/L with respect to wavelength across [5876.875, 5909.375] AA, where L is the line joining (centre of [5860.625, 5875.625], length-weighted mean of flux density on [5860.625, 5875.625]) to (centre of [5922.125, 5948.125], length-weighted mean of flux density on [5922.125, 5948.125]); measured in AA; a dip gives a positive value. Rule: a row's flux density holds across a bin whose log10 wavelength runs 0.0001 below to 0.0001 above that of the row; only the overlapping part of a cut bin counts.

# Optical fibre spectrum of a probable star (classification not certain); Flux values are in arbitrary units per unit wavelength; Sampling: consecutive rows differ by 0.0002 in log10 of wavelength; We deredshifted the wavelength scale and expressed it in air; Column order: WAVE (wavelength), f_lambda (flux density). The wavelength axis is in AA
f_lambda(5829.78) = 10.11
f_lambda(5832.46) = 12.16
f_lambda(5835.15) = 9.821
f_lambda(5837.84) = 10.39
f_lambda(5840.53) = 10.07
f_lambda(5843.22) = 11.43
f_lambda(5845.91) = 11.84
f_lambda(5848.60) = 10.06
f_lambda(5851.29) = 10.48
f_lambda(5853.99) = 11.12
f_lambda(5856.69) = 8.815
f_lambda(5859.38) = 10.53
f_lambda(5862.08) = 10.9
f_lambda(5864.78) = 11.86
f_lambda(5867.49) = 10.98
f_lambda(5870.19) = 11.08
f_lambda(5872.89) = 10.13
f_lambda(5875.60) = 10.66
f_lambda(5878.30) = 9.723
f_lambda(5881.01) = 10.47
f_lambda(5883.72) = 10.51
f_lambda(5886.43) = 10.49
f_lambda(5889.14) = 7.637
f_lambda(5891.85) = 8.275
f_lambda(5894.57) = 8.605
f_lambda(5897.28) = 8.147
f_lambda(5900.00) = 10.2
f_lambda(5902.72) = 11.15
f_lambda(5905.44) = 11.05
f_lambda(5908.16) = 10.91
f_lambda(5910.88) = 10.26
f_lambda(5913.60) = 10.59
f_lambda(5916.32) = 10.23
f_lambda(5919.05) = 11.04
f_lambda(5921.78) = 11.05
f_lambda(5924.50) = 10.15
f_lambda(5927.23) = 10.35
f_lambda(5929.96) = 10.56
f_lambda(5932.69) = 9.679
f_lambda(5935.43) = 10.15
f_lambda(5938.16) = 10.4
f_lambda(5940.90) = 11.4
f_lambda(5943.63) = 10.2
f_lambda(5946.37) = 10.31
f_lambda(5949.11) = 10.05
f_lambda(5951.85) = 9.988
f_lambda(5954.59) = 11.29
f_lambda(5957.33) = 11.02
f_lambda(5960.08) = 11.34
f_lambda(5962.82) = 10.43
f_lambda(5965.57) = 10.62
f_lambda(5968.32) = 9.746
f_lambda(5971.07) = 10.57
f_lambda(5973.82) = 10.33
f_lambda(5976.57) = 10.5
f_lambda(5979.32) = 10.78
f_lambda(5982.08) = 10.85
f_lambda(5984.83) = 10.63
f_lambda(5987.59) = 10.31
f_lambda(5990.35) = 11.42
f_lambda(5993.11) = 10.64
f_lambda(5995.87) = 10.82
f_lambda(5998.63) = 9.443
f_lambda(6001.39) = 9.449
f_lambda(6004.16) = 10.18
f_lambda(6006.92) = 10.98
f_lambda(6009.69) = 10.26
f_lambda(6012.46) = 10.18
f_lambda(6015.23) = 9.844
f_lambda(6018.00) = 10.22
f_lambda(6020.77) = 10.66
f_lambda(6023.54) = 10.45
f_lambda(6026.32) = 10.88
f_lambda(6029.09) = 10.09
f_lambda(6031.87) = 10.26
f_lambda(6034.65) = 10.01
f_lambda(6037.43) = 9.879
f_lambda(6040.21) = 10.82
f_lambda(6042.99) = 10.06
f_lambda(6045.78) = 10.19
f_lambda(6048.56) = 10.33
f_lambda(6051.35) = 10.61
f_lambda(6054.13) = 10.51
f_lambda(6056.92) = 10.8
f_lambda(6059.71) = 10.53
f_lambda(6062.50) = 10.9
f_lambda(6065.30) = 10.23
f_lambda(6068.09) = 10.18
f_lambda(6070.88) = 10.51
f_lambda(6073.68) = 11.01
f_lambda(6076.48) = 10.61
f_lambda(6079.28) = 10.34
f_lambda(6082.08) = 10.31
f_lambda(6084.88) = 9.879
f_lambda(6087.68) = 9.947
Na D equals 2.95 AA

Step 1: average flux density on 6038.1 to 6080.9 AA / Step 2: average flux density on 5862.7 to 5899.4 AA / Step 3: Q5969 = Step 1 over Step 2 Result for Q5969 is 1.1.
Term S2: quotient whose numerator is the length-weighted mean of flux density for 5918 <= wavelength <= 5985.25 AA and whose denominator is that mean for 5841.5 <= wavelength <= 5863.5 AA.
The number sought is 1.0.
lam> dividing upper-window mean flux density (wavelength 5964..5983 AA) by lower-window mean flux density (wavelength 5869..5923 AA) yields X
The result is 1.0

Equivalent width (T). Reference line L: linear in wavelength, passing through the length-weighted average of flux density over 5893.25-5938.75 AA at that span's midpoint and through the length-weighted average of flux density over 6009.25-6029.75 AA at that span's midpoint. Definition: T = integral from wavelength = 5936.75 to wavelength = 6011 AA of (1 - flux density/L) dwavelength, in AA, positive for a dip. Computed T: -1.52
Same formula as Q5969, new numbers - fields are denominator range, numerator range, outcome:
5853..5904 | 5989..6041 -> 1.03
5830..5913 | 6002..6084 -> 1.01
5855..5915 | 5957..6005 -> 1.03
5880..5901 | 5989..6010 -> 1.12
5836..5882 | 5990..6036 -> 0.97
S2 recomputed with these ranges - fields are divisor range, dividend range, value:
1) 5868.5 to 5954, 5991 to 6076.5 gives 1.02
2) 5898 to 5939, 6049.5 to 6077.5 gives 1.01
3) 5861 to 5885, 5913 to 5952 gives 0.97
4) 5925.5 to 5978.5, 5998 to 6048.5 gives 0.98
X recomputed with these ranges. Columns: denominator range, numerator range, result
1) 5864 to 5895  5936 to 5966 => 1.06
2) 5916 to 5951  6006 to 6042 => 0.99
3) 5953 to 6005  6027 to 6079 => 0.99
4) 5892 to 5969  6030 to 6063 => 1.00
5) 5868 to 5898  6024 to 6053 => 1.07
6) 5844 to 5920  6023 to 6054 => 1.00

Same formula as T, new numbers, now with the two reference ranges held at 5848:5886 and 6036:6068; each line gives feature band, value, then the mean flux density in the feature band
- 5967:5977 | 0.2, 10.3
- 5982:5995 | -0.4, 10.8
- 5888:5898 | 2.2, 8.18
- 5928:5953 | 0.4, 10.3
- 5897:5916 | 0.1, 10.4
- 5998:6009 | 0.4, 10.1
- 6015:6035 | 0.2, 10.3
